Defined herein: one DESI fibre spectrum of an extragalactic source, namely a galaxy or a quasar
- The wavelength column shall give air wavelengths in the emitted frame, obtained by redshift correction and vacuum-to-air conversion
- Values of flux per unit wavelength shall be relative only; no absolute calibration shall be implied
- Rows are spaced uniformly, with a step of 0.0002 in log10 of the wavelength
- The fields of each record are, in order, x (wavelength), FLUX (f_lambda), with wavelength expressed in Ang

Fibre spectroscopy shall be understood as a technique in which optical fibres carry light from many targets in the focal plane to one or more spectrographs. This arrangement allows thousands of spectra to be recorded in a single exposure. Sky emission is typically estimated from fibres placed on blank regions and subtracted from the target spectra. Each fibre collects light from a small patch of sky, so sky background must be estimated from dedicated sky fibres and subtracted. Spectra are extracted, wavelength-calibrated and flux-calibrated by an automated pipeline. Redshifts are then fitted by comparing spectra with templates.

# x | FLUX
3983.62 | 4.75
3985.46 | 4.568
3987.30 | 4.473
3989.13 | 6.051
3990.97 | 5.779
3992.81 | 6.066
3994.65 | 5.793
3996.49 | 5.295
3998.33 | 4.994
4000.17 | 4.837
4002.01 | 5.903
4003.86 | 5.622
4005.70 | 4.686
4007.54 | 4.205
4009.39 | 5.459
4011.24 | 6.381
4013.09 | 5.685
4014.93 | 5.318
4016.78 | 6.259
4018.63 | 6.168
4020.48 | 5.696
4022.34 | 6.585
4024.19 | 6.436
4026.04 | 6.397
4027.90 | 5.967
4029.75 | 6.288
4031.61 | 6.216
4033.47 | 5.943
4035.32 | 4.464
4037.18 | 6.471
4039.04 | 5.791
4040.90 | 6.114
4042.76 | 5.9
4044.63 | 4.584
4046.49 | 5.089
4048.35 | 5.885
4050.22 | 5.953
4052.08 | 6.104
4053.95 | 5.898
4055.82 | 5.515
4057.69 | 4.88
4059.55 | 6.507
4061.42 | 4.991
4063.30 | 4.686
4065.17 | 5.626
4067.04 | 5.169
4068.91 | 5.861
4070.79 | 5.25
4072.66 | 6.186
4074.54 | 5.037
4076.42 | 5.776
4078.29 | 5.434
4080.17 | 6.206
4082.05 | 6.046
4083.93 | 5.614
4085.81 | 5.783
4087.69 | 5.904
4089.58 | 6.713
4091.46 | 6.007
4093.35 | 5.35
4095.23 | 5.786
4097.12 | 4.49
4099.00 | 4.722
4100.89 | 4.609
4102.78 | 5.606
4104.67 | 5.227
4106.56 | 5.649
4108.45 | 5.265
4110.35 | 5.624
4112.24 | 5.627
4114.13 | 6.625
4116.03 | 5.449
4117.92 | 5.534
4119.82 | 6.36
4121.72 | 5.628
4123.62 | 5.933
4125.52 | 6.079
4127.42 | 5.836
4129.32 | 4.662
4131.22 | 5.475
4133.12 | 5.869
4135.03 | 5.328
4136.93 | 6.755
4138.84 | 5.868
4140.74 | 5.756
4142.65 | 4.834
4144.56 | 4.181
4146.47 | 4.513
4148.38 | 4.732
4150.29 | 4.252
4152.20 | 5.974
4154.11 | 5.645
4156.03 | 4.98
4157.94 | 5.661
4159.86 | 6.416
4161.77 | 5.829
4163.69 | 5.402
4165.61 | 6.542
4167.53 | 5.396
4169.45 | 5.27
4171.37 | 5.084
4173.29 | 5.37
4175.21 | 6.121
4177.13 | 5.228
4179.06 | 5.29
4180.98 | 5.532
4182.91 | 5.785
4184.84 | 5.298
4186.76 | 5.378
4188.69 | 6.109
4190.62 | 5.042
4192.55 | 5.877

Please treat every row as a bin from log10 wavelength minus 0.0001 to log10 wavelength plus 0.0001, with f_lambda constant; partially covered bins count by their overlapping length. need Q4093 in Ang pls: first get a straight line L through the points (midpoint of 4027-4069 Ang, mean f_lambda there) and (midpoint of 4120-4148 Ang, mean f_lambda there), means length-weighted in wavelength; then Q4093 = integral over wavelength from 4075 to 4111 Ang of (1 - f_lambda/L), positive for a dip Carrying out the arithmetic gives 0.0 Ang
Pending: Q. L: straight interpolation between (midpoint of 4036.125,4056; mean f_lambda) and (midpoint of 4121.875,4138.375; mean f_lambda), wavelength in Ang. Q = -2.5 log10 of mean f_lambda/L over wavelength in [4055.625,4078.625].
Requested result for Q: 0.06 mag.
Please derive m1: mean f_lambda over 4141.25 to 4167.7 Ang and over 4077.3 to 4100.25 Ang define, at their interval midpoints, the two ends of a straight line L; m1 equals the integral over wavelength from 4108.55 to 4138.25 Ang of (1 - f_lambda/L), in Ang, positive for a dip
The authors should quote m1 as -1.6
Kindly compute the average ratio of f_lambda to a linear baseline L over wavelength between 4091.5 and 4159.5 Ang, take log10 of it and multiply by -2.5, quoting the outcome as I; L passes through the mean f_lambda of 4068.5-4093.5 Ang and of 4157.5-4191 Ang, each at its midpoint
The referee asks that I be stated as 0.05 mag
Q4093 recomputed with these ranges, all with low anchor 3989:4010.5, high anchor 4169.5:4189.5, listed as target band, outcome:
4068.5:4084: -0.8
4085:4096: -1.0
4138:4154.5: 1.3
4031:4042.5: -0.9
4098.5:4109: 0.5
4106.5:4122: -0.9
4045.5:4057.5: -0.6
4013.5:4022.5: -0.9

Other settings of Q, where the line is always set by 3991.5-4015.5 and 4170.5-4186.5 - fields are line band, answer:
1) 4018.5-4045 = -0.102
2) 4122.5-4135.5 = -0.031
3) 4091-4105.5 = 0.049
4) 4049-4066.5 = -0.028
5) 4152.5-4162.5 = -0.051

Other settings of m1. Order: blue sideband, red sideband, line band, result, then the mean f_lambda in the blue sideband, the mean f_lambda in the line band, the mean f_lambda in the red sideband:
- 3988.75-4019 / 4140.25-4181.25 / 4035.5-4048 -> -0.2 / 5.54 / 5.6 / 5.36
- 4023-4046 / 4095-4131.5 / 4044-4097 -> 0.7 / 5.87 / 5.63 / 5.51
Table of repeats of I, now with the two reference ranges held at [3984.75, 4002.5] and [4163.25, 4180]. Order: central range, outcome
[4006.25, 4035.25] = -0.092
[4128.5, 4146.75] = 0.028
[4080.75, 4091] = -0.107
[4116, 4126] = -0.071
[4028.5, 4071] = -0.040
